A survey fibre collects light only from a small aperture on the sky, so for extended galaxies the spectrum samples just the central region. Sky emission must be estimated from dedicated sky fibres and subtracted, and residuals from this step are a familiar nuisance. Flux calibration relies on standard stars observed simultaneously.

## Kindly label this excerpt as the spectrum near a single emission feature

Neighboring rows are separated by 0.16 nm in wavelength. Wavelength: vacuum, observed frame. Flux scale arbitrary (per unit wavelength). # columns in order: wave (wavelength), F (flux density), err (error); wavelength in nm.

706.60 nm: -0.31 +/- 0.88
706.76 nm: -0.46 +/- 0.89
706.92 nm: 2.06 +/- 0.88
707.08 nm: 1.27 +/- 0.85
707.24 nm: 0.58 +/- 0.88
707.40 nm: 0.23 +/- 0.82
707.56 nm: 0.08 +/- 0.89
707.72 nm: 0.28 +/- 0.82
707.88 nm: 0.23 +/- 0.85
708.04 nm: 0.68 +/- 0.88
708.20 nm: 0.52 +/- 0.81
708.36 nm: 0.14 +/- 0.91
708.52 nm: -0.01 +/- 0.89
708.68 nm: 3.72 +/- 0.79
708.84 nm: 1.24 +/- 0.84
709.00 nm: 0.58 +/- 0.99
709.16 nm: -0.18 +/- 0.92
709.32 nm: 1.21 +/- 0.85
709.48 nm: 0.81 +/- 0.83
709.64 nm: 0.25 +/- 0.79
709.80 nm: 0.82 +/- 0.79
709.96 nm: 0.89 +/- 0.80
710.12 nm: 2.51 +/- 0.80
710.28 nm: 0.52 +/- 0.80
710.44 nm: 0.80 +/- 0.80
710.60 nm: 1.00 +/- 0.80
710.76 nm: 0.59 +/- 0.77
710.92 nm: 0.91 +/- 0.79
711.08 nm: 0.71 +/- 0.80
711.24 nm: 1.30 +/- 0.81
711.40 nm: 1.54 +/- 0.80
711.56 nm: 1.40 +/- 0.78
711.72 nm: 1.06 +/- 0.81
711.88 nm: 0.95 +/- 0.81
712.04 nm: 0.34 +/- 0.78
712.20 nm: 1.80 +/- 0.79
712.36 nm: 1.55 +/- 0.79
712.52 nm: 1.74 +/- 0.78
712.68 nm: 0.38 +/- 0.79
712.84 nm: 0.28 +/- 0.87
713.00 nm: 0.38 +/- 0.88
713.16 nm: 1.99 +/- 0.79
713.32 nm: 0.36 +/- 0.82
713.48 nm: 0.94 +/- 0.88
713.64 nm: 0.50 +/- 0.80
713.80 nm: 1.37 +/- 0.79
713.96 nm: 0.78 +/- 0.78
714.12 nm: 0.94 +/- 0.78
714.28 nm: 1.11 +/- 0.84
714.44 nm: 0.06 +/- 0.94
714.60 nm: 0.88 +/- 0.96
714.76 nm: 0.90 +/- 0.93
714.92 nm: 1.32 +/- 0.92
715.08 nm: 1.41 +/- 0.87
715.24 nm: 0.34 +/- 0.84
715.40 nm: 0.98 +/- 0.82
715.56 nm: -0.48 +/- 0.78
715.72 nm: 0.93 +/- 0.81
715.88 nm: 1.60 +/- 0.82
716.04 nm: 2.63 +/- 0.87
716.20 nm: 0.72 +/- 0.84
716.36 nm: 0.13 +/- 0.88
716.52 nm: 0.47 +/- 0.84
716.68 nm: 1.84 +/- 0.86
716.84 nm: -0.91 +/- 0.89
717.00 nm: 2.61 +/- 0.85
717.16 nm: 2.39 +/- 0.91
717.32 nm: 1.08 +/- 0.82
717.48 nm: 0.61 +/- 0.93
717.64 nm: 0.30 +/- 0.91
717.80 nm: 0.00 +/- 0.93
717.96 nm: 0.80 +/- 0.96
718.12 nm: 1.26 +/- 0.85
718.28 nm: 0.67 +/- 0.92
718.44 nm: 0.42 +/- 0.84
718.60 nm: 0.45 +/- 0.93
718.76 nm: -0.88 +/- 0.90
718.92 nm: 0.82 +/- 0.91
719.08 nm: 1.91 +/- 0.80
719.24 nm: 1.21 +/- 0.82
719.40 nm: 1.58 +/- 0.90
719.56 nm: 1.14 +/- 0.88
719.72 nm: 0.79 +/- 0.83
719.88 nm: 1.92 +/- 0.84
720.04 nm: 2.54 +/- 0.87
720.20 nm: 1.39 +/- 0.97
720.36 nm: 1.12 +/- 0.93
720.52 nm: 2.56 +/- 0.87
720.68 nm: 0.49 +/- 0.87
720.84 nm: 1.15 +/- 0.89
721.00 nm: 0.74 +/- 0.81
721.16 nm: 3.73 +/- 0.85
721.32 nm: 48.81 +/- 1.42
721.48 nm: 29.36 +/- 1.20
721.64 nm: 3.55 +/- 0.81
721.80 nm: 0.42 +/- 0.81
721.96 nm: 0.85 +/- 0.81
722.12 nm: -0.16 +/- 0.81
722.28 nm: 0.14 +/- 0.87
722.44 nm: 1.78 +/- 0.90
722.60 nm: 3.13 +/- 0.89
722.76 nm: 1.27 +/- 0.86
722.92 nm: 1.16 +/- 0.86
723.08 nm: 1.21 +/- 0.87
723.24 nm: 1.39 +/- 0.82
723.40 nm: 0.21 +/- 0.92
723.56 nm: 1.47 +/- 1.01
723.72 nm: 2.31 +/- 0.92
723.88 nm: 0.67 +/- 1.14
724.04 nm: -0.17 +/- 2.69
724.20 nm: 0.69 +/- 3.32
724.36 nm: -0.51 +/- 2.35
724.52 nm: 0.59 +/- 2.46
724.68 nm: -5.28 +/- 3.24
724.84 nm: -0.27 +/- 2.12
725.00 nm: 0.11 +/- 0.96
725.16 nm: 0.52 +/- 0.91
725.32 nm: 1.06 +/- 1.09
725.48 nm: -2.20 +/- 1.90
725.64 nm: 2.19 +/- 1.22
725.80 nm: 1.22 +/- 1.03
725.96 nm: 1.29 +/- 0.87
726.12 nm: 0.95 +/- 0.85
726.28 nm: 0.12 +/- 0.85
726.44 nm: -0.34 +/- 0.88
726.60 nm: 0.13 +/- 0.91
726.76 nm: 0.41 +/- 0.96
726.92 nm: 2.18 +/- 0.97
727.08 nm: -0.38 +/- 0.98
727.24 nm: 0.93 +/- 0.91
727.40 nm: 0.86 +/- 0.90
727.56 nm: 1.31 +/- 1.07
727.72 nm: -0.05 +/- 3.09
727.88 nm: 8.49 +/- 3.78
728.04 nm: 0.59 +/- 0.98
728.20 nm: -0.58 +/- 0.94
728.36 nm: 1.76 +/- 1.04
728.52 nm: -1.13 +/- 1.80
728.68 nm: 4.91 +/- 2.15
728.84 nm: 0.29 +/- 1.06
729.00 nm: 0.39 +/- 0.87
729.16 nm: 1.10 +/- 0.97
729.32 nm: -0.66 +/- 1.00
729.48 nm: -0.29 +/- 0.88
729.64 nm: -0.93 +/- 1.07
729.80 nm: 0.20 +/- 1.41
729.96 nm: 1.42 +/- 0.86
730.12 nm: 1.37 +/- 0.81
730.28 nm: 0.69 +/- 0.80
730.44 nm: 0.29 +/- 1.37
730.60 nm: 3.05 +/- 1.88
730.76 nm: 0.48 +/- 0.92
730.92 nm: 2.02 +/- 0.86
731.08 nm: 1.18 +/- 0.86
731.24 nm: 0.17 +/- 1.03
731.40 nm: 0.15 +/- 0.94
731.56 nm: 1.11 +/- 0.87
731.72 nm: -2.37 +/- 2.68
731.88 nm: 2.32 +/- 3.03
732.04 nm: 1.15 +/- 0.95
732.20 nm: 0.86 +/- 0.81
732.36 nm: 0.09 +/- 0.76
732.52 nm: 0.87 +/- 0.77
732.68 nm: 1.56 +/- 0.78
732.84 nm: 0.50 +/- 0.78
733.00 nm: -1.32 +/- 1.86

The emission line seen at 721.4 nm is Halpha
